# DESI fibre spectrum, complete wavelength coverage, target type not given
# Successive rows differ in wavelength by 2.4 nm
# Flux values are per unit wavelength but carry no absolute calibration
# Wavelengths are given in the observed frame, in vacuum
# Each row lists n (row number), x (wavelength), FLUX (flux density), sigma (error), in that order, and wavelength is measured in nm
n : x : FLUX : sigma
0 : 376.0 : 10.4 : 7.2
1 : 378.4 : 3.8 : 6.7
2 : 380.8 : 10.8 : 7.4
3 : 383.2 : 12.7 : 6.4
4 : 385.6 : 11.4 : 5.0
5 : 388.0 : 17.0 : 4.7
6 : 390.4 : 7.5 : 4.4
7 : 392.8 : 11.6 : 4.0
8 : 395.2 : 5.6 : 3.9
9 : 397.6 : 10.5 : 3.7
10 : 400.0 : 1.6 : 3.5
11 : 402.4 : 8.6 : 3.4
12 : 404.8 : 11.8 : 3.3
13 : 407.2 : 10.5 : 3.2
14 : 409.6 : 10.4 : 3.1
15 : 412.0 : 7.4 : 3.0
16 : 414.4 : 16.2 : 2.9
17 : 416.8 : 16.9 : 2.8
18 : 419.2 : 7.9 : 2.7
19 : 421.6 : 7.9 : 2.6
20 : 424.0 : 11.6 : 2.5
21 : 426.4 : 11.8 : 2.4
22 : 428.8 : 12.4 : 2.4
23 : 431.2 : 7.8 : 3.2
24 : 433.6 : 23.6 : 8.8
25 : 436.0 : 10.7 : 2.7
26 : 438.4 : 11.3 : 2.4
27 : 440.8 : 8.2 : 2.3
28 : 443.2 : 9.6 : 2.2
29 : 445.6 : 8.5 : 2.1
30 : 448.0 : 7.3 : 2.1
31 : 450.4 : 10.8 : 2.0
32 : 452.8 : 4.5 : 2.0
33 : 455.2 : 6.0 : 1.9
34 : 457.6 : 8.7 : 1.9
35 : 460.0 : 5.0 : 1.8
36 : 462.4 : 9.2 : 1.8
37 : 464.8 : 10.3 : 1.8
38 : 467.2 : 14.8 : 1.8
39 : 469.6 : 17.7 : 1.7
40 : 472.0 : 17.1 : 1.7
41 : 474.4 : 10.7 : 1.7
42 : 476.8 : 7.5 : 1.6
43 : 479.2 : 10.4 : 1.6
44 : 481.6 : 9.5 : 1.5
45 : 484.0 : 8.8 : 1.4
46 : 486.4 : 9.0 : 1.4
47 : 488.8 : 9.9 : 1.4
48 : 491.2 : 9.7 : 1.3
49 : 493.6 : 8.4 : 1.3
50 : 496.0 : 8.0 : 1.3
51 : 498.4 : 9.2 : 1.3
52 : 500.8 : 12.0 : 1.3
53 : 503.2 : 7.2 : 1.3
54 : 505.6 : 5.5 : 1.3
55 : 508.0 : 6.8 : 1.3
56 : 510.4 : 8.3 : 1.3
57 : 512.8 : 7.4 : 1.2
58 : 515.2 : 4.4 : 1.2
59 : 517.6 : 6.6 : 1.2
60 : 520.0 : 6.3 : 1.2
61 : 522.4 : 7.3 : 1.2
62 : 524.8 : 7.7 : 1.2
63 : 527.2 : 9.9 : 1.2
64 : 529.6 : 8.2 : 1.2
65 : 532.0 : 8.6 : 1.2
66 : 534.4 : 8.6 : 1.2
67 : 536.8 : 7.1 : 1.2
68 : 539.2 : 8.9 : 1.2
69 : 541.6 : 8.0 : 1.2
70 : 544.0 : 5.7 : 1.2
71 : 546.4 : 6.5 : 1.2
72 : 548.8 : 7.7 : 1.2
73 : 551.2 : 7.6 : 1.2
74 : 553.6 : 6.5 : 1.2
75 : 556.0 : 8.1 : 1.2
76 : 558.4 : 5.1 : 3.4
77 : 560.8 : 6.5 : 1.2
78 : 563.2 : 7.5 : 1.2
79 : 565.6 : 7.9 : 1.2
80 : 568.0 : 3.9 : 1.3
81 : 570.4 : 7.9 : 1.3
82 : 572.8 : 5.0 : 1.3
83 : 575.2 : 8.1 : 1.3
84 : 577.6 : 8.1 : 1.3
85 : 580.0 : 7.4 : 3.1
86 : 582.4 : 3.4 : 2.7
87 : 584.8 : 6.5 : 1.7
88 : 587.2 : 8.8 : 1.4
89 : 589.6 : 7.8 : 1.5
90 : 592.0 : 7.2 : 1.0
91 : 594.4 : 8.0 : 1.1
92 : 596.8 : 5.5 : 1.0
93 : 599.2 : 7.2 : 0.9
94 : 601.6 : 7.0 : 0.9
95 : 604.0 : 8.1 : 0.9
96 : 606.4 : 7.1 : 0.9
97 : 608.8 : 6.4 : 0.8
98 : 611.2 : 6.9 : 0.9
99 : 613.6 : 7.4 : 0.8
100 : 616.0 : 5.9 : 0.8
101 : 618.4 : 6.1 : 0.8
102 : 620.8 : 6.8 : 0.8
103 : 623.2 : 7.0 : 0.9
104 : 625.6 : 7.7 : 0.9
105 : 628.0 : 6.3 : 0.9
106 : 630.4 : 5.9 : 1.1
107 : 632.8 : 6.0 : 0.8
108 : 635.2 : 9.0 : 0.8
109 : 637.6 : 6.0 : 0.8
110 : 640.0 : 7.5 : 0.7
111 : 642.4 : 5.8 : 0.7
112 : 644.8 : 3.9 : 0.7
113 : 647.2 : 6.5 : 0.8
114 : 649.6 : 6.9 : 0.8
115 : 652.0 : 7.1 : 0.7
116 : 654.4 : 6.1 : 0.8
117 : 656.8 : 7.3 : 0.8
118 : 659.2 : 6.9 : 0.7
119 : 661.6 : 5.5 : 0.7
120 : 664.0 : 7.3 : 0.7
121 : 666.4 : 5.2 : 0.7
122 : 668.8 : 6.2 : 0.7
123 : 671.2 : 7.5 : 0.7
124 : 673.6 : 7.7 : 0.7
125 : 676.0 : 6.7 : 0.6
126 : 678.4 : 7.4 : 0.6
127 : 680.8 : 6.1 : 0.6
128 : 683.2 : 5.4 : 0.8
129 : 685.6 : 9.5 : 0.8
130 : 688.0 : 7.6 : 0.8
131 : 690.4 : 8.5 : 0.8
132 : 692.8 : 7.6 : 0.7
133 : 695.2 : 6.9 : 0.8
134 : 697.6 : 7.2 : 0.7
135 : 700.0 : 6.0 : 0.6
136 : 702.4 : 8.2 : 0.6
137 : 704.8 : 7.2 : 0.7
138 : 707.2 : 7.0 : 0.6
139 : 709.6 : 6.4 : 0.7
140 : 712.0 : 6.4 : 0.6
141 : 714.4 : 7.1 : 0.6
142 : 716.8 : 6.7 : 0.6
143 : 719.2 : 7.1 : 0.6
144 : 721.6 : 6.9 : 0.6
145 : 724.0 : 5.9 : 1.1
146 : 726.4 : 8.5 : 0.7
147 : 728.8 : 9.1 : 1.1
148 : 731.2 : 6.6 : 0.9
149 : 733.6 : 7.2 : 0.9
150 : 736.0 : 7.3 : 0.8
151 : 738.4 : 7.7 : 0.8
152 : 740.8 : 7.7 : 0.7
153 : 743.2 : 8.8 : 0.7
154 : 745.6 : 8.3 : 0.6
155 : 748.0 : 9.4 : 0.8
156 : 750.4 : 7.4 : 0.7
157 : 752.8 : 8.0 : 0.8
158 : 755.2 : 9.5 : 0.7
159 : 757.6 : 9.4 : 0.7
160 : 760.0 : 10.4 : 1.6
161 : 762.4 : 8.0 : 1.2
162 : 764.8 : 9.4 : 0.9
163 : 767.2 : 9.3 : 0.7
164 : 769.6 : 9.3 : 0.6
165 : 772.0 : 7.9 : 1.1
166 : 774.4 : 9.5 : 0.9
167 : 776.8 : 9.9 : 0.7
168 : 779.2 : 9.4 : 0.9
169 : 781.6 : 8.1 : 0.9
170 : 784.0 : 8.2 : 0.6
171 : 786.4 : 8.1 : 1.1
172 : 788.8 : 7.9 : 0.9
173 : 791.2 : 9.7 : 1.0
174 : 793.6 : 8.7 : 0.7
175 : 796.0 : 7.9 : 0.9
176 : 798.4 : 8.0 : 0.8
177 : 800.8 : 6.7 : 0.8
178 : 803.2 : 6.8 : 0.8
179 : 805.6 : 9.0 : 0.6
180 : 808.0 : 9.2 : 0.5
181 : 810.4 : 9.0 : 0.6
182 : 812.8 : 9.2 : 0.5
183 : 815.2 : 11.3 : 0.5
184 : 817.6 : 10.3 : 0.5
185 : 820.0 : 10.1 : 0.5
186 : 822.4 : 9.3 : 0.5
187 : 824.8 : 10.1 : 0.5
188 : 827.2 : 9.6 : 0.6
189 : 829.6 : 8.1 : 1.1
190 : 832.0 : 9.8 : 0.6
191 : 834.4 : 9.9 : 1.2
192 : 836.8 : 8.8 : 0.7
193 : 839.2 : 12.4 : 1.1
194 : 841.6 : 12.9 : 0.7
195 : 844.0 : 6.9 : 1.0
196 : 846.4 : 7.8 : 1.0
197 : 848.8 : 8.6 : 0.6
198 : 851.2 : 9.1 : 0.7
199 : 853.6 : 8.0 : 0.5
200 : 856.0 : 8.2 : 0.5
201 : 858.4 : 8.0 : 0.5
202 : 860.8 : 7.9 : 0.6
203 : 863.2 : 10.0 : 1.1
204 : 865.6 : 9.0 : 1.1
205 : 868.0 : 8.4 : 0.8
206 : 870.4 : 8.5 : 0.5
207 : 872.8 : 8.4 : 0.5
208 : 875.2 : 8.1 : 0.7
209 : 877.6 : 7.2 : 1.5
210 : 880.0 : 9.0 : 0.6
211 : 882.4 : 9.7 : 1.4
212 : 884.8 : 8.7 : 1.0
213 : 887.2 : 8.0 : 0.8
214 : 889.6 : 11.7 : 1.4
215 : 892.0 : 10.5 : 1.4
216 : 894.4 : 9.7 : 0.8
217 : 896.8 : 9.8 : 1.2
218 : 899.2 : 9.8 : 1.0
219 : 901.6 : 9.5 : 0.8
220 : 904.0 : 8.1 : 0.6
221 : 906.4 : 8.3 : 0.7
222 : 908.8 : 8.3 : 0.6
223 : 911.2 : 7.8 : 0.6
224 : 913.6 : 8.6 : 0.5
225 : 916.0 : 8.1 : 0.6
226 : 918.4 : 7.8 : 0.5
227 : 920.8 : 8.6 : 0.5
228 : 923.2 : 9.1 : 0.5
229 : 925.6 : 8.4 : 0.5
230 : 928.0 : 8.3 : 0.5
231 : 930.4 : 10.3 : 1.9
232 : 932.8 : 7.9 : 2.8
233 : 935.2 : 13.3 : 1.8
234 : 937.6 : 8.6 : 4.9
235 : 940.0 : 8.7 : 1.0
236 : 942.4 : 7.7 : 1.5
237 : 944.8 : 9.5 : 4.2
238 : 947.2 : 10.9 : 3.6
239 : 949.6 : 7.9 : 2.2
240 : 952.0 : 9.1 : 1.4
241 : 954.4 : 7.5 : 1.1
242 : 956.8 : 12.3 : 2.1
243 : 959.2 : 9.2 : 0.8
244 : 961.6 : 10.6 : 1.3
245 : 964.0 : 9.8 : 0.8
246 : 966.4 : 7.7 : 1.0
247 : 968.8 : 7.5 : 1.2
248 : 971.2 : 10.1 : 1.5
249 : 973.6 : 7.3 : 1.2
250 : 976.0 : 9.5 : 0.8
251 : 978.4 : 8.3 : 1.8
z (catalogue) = 0.68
